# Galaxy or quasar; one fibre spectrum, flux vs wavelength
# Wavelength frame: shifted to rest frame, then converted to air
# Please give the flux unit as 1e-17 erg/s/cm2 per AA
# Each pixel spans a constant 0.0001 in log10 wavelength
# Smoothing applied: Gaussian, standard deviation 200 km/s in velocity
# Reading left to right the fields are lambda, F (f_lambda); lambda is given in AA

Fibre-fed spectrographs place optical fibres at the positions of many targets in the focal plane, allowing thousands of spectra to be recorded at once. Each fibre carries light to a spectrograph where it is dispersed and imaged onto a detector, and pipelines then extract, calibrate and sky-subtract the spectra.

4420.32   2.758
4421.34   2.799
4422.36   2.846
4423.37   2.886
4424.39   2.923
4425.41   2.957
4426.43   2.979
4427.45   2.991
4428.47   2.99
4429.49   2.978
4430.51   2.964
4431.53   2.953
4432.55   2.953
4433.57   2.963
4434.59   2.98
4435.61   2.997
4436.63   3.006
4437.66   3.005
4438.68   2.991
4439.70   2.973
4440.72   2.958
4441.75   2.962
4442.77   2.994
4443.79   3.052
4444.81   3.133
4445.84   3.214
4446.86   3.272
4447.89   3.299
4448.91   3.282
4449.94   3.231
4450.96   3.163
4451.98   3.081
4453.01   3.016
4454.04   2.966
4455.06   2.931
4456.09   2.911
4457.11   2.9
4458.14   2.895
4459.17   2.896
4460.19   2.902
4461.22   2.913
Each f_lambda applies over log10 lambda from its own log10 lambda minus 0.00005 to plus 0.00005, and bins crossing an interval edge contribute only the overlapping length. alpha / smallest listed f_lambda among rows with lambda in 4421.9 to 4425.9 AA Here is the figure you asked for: 2.846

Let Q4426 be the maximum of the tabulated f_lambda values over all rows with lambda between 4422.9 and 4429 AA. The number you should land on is 2.991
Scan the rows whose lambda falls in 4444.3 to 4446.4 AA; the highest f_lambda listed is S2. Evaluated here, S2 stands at 3.214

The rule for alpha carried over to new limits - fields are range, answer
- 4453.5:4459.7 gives 2.895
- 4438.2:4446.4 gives 2.958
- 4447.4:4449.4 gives 3.282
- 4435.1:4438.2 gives 2.997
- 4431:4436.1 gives 2.953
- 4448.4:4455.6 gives 2.931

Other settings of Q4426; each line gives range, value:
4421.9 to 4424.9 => 2.923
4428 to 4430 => 2.99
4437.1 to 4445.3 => 3.133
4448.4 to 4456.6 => 3.282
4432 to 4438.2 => 3.006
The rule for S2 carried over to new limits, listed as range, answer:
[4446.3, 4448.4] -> 3.299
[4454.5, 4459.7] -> 2.931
